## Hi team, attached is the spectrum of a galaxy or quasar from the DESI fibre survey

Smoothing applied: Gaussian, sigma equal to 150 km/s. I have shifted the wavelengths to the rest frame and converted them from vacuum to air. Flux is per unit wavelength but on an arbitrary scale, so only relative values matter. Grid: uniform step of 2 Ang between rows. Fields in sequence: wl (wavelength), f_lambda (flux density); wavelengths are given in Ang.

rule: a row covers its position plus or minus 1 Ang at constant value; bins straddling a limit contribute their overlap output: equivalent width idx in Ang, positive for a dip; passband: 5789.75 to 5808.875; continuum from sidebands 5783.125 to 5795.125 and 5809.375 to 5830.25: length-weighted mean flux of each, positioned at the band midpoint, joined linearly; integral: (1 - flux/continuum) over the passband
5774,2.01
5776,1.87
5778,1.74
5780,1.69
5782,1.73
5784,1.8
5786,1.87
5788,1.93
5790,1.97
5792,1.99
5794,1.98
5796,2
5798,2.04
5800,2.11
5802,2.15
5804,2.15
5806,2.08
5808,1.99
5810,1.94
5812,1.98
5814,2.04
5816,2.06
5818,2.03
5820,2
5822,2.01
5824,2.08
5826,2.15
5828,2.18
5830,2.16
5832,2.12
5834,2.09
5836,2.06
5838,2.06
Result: -0.8 Ang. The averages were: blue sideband 1.93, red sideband 2.06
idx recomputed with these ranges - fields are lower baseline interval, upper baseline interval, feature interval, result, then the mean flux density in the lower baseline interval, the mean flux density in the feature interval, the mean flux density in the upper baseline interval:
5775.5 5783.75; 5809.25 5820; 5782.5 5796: -0.7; 1.75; 1.92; 2.01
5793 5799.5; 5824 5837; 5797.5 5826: 0.2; 2.01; 2.05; 2.12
